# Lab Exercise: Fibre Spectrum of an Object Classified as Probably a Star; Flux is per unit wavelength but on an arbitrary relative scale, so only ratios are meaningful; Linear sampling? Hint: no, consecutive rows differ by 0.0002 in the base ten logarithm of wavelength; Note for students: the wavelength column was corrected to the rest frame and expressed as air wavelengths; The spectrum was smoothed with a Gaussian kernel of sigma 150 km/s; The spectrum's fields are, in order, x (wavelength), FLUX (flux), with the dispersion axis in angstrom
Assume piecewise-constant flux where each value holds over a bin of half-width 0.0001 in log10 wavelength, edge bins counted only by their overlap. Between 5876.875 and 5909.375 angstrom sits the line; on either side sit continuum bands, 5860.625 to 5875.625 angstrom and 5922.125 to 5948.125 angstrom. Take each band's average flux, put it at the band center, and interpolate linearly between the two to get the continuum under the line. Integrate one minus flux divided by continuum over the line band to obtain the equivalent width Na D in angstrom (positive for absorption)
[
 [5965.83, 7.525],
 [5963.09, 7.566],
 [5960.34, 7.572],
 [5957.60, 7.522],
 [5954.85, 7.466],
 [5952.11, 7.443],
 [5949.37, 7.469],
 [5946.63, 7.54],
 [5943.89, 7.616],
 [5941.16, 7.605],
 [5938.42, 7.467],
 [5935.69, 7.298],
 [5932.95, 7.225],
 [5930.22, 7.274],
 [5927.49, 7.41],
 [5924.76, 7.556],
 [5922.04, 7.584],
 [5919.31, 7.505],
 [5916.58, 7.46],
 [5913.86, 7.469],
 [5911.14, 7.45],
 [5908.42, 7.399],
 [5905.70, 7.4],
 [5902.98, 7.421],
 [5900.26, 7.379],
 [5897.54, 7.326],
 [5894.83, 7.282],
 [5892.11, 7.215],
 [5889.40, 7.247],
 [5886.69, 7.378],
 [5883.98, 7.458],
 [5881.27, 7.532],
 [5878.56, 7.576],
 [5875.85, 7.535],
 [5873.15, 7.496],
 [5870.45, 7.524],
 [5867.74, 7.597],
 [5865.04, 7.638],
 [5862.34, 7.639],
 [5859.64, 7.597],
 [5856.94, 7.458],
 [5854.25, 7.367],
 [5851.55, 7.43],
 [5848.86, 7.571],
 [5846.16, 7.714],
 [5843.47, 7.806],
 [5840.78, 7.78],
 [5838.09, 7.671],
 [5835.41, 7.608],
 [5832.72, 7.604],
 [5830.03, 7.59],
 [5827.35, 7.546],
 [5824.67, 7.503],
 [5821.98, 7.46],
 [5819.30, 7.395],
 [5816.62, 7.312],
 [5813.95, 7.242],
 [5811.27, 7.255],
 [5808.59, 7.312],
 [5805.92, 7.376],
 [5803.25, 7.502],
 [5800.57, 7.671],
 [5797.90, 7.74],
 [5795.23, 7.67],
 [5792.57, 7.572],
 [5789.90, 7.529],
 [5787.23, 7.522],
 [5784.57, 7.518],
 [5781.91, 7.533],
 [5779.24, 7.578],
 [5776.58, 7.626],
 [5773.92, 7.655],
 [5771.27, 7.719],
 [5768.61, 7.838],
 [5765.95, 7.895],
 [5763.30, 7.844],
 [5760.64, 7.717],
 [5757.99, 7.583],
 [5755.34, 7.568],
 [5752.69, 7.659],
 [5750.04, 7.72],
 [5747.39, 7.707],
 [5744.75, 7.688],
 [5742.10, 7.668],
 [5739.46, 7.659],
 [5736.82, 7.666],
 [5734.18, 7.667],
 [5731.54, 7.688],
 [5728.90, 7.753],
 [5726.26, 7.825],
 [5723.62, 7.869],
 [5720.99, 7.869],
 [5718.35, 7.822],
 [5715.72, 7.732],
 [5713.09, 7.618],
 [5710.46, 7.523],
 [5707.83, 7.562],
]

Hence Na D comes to 0.6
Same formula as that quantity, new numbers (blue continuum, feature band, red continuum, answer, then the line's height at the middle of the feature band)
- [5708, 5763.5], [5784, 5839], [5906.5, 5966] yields 0.81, 7.61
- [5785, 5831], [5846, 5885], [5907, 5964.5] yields -0.31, 7.48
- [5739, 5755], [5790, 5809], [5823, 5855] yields 0.19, 7.63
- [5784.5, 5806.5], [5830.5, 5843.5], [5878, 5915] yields -0.30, 7.5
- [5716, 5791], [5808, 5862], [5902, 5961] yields 0.50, 7.59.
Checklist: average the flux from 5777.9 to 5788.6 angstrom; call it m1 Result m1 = 7.54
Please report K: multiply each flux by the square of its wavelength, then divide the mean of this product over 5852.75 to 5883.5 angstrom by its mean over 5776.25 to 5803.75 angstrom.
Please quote 1.02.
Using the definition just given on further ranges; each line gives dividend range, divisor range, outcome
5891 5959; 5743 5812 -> 1.03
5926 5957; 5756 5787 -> 1.03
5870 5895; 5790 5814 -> 1.02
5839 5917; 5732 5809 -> 1.02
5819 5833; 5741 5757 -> 1.01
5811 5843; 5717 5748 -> 1.00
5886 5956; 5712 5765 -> 1.02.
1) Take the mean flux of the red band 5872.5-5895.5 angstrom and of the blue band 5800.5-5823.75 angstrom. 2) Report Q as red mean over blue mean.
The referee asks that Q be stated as 1.0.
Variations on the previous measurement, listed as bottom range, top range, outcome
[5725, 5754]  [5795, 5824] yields 0.97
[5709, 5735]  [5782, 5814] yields 0.97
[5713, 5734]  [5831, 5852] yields 0.98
